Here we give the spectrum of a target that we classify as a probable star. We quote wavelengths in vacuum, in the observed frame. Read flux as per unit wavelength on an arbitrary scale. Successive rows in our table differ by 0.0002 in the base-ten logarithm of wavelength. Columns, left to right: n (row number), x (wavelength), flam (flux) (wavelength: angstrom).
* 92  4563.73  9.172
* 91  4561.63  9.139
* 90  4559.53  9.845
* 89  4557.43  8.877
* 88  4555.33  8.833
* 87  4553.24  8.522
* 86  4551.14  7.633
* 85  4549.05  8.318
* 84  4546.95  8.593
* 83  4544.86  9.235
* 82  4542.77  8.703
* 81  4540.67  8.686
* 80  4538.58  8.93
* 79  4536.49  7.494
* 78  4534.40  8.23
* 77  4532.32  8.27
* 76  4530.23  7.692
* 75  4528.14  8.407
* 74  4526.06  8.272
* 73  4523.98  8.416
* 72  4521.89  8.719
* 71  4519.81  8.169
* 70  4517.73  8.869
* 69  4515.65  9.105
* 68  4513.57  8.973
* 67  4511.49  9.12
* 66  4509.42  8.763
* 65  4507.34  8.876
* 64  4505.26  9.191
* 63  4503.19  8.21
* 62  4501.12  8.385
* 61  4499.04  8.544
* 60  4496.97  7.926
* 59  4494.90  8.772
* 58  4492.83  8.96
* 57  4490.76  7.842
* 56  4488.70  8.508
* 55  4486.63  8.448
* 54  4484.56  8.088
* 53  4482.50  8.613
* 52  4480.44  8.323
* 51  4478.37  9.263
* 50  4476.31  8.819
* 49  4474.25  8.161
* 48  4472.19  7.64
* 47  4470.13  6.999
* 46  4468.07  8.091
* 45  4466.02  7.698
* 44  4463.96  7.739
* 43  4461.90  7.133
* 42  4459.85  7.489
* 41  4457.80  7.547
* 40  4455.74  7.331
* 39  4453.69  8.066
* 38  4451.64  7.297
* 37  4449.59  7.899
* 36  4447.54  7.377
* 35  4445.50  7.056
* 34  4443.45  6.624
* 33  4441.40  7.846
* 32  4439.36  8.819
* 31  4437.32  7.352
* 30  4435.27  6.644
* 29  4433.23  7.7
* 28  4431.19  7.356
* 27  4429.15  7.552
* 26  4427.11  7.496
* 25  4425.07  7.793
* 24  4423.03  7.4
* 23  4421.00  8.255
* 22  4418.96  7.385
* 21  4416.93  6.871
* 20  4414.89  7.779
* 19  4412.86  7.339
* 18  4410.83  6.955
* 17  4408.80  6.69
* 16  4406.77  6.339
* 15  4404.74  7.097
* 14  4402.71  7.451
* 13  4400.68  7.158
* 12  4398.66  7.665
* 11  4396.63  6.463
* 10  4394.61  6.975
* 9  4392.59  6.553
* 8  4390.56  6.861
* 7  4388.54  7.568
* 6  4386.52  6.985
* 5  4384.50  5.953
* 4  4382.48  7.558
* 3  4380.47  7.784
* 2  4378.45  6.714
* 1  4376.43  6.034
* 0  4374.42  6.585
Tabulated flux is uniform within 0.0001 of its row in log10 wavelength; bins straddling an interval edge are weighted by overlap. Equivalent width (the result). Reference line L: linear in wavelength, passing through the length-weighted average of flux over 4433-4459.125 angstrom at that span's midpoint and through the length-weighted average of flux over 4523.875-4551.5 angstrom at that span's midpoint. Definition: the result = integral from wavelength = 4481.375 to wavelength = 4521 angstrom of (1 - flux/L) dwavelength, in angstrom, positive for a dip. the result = -2.9 angstrom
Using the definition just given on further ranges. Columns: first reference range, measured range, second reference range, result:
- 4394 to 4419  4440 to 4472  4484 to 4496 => 1.6 angstrom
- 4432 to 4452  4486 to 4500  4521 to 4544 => -0.8 angstrom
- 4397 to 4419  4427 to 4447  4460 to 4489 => 0.3 angstrom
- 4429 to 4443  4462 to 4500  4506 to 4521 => 0.4 angstrom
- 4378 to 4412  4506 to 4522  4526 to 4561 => -1.2 angstrom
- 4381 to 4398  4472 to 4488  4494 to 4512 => -0.4 angstrom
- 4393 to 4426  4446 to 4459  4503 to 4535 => 0.3 angstrom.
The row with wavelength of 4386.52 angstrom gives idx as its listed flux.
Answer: 6.985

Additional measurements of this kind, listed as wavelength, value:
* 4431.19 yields 7.356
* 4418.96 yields 7.385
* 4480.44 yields 8.323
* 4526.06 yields 8.272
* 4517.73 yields 8.869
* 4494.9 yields 8.772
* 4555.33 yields 8.833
